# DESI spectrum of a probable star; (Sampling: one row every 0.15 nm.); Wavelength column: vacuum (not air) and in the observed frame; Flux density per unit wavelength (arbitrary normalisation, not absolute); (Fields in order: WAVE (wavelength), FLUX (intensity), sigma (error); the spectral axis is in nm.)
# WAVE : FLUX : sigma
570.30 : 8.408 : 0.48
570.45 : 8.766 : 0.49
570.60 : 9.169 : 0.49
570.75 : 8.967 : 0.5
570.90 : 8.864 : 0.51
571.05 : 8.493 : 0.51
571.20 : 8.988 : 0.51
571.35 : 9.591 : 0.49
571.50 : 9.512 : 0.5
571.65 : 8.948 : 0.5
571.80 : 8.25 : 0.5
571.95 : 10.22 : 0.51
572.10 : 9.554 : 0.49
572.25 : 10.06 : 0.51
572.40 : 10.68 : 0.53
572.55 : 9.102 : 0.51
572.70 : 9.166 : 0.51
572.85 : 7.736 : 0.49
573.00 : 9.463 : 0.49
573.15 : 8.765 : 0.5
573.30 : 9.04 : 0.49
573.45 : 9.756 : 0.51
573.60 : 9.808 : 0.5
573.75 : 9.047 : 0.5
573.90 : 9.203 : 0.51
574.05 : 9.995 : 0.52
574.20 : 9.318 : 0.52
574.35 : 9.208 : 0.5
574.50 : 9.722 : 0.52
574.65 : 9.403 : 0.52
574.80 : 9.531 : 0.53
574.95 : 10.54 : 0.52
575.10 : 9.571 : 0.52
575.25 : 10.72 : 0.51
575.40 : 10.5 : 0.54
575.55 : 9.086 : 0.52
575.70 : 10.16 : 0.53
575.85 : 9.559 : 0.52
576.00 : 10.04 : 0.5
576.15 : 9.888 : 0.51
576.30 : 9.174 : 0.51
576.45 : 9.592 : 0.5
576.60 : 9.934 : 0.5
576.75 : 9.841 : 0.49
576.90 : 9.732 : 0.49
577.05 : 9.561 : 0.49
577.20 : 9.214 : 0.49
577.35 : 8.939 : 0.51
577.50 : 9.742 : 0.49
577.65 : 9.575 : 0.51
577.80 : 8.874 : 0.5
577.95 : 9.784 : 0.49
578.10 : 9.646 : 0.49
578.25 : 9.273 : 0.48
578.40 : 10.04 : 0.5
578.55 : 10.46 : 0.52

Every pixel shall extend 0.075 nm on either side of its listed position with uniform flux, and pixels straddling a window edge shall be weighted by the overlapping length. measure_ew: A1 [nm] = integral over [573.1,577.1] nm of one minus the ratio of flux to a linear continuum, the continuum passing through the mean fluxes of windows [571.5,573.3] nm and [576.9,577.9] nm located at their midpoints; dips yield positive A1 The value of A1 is -0.15 nm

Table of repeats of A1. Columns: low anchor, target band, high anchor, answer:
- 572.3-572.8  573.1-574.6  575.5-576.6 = 0.03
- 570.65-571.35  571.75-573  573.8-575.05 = -0.02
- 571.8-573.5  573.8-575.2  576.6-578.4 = -0.03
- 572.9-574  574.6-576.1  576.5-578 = -0.08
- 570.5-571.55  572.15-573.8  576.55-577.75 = -0.02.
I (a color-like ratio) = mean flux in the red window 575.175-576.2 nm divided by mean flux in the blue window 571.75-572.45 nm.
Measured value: 1.02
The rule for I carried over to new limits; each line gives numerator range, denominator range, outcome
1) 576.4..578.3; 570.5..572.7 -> 1.02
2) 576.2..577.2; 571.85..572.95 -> 1.01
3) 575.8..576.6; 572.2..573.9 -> 1.04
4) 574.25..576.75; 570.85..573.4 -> 1.06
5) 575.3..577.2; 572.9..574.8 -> 1.04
